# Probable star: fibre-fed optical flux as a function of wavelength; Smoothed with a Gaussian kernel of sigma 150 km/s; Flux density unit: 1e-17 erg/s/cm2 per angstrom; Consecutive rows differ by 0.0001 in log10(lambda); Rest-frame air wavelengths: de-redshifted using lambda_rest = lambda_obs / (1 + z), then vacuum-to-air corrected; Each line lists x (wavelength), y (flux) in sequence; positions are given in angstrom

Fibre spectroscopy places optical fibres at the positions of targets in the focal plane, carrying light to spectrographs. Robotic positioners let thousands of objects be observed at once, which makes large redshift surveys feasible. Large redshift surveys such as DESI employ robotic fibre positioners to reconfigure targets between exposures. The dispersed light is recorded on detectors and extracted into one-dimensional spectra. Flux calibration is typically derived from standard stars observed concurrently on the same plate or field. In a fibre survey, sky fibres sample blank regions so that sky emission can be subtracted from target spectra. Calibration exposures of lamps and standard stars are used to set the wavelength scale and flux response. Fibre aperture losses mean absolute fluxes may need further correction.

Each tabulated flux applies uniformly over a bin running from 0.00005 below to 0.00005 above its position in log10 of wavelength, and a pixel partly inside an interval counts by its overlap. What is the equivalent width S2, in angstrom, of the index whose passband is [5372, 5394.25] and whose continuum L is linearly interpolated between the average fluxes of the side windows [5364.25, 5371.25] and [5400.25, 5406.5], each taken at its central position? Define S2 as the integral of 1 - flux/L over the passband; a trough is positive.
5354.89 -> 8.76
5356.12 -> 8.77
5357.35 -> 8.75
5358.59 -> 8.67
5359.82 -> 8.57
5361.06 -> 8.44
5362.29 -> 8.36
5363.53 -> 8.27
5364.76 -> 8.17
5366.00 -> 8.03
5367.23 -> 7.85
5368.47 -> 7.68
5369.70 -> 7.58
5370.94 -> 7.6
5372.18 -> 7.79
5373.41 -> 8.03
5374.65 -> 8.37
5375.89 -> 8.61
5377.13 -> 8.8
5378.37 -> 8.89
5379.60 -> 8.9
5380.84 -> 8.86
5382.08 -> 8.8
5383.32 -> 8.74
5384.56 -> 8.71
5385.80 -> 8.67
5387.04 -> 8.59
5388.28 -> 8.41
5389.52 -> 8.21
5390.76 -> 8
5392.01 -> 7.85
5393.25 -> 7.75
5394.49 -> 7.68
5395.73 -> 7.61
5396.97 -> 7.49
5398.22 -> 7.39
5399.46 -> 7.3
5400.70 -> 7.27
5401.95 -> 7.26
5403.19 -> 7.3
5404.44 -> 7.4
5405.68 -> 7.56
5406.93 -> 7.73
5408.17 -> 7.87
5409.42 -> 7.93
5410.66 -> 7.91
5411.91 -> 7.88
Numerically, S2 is -2.4 angstrom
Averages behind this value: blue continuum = 7.82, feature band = 8.44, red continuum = 7.36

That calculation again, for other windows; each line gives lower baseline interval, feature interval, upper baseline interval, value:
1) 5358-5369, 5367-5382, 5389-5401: -0.47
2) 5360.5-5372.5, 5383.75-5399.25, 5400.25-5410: -0.65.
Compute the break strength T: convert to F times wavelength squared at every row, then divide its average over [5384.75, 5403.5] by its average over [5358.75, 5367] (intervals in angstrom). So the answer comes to 0.95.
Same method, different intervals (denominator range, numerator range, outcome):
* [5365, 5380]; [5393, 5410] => 0.93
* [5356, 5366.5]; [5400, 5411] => 0.91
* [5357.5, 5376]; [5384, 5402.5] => 0.98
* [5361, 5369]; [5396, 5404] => 0.92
